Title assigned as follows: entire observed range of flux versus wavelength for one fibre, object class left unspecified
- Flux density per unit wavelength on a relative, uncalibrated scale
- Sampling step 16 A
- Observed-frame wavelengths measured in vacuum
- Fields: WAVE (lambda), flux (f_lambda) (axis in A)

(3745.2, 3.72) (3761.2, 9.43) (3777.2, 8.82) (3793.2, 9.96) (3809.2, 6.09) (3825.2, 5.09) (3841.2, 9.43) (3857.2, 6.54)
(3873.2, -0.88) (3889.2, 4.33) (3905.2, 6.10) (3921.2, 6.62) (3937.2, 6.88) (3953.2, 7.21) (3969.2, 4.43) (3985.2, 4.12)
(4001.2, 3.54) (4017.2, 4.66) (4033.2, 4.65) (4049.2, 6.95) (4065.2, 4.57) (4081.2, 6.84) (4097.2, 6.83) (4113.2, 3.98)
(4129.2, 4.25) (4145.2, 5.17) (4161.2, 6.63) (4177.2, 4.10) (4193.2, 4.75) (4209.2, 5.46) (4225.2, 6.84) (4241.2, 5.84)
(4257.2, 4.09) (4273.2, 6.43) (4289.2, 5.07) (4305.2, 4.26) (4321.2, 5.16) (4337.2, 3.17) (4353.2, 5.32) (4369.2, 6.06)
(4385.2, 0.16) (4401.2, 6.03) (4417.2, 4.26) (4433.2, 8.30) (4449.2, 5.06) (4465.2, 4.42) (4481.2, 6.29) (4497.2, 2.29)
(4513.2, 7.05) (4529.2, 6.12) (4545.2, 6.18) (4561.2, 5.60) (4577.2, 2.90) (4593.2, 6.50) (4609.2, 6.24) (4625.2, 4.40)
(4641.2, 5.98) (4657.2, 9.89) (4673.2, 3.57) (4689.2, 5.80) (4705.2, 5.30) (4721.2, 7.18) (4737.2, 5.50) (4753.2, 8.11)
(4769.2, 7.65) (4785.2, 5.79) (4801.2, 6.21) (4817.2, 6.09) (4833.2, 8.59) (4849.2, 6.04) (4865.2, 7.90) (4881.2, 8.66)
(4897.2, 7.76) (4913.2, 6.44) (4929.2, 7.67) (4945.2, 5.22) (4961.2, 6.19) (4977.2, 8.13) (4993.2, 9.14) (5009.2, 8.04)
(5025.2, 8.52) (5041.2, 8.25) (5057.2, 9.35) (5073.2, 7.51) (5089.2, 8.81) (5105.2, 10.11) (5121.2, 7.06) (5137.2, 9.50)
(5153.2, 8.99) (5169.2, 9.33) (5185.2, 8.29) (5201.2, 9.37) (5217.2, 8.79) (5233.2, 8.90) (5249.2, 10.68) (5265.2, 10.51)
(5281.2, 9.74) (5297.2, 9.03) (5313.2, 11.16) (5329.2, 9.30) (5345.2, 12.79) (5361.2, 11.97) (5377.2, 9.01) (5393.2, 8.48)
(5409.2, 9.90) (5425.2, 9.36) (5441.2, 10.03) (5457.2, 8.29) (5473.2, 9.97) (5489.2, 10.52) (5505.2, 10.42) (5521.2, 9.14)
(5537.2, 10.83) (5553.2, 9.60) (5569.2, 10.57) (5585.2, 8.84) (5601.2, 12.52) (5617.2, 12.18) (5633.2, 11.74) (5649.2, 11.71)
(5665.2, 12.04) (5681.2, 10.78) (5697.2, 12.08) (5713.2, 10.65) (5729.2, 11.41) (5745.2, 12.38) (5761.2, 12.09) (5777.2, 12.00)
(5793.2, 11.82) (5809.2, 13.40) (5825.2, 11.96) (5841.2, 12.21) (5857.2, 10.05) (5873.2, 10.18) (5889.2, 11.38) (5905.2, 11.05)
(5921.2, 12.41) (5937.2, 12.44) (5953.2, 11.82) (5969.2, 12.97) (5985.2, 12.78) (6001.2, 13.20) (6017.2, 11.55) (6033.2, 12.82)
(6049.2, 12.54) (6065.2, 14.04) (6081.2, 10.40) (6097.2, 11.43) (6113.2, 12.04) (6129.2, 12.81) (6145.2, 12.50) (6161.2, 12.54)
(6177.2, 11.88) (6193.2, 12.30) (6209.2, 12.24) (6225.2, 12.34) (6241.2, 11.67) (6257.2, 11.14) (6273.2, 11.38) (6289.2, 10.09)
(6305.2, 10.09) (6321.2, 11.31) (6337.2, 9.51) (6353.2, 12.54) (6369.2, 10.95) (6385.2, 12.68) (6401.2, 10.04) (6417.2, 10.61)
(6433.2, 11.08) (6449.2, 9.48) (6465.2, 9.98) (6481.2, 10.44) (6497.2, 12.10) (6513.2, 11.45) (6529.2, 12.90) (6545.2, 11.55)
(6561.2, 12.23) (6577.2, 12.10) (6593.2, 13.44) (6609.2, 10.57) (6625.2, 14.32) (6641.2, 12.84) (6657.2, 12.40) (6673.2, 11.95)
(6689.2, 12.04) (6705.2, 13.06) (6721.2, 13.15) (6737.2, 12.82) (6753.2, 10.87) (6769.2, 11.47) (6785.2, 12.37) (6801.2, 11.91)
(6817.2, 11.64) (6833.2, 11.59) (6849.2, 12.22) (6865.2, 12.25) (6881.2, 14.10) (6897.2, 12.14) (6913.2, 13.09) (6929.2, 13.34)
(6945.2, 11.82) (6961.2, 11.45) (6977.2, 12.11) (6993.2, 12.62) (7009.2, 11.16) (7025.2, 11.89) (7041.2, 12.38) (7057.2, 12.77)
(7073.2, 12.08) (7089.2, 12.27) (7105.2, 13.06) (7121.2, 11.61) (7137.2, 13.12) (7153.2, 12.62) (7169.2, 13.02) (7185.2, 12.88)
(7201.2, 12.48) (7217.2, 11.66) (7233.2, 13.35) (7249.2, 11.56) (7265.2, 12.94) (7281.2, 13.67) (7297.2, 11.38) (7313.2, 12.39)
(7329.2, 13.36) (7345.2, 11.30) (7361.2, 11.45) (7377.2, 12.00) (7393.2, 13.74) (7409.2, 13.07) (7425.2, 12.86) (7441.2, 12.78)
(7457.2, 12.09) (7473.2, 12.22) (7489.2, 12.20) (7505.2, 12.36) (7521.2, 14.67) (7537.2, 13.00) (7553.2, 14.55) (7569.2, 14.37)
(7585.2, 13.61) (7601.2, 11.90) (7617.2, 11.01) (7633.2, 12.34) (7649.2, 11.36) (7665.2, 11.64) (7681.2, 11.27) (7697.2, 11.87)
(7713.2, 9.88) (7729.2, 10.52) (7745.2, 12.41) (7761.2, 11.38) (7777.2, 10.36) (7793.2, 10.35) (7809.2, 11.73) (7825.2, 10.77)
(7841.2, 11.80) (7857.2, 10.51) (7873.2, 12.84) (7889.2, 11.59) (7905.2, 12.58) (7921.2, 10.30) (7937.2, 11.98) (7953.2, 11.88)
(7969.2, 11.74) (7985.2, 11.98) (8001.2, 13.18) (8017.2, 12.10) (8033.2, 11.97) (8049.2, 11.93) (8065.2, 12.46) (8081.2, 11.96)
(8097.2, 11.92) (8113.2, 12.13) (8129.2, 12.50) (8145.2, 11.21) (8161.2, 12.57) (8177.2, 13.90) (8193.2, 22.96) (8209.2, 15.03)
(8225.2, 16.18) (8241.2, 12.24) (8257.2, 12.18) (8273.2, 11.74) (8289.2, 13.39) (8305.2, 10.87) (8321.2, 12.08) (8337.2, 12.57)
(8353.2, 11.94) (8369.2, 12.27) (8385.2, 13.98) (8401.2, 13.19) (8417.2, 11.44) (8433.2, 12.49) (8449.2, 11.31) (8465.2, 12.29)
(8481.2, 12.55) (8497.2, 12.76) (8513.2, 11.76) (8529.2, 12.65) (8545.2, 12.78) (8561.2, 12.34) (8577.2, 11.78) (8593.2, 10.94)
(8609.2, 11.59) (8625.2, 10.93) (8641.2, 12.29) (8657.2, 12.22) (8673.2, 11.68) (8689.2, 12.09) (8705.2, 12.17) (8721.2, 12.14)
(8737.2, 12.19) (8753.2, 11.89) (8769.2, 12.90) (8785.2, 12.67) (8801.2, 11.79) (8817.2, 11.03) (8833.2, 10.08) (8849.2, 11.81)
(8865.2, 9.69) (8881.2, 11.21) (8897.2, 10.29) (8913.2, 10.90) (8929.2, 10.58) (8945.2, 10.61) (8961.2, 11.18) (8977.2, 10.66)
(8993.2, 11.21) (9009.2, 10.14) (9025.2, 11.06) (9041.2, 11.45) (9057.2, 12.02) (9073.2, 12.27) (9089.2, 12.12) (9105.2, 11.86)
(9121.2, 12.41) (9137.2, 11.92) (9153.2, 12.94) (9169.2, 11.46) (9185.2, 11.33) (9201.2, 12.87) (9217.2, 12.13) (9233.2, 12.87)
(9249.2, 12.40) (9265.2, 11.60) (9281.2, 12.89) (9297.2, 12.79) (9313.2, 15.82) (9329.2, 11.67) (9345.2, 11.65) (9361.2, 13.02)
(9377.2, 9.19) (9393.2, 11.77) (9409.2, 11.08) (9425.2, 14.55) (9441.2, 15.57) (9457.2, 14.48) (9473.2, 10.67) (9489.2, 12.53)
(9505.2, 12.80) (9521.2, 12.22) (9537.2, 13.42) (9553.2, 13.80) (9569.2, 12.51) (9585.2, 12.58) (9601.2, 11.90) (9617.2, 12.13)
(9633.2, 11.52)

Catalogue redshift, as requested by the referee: 0.248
